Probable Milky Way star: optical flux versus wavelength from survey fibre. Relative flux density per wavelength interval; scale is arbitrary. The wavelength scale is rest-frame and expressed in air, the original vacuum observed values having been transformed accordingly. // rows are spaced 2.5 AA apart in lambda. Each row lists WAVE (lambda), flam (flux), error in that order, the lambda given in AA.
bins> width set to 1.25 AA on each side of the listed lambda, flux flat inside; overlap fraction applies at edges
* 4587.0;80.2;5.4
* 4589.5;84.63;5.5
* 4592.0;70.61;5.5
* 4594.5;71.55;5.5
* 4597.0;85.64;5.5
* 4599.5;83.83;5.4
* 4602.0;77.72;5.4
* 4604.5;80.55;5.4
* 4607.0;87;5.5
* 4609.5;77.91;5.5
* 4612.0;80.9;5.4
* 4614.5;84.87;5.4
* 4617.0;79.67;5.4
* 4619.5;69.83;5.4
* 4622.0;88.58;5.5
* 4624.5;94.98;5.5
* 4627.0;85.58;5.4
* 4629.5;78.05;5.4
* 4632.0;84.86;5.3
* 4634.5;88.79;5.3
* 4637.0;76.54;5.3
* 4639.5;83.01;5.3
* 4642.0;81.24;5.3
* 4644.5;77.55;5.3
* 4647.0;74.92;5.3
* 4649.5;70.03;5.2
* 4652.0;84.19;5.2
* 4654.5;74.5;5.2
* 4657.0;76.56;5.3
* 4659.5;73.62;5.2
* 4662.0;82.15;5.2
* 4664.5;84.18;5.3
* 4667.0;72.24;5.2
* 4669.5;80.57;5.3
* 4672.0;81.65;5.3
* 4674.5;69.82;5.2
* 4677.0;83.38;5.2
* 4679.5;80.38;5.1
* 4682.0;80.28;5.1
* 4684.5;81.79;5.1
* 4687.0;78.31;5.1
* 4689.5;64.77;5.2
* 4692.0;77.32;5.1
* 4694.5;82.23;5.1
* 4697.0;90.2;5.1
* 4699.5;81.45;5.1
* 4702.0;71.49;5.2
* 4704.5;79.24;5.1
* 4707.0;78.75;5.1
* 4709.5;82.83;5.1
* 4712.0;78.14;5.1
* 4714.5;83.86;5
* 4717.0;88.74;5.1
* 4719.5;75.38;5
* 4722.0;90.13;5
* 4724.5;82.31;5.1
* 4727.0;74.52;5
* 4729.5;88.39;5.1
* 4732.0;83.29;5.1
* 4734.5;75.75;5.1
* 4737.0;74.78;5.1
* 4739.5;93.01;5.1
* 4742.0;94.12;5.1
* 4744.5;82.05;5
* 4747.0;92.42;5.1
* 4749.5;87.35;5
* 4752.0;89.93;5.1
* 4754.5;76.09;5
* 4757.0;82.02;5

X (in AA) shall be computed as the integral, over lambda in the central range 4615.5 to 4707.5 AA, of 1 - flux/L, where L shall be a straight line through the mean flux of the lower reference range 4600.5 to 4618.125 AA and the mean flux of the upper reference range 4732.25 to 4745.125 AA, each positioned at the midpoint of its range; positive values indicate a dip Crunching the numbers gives 3.1 AA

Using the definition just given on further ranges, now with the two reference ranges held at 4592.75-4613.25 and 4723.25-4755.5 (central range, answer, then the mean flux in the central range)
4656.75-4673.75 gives 0.74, 78.6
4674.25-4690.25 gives 0.93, 77.8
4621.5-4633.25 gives -0.75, 86.3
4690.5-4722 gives 0.85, 81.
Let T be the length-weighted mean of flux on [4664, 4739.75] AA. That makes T 80.1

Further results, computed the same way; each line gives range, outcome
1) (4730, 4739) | 80.1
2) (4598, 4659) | 80.8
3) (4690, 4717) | 80.5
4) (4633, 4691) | 78.3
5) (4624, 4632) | 85.2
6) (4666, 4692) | 77.4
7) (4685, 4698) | 78.5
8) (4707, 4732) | 82.5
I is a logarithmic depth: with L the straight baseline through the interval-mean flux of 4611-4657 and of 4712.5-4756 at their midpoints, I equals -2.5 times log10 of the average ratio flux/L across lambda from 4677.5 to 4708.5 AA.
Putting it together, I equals 0.051 mag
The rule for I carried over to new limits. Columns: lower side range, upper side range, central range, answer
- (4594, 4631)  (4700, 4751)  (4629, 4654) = 0.03 mag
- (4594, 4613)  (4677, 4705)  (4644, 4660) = 0.06 mag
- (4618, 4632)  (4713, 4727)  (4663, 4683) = 0.06 mag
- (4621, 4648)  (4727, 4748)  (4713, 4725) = 0.00 mag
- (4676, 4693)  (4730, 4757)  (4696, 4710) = 0.00 mag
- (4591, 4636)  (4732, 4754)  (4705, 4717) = 0.04 mag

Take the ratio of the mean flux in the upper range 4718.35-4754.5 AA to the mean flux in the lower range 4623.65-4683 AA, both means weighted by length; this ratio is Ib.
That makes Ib 1.1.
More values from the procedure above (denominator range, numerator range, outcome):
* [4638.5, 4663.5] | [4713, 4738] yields 1.05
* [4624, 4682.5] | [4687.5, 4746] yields 1.02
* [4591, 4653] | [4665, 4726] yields 0.99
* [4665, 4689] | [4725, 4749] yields 1.07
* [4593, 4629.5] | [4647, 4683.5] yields 0.95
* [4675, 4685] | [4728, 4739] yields 1.01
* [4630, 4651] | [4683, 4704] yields 0.99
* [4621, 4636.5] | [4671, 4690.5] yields 0.90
